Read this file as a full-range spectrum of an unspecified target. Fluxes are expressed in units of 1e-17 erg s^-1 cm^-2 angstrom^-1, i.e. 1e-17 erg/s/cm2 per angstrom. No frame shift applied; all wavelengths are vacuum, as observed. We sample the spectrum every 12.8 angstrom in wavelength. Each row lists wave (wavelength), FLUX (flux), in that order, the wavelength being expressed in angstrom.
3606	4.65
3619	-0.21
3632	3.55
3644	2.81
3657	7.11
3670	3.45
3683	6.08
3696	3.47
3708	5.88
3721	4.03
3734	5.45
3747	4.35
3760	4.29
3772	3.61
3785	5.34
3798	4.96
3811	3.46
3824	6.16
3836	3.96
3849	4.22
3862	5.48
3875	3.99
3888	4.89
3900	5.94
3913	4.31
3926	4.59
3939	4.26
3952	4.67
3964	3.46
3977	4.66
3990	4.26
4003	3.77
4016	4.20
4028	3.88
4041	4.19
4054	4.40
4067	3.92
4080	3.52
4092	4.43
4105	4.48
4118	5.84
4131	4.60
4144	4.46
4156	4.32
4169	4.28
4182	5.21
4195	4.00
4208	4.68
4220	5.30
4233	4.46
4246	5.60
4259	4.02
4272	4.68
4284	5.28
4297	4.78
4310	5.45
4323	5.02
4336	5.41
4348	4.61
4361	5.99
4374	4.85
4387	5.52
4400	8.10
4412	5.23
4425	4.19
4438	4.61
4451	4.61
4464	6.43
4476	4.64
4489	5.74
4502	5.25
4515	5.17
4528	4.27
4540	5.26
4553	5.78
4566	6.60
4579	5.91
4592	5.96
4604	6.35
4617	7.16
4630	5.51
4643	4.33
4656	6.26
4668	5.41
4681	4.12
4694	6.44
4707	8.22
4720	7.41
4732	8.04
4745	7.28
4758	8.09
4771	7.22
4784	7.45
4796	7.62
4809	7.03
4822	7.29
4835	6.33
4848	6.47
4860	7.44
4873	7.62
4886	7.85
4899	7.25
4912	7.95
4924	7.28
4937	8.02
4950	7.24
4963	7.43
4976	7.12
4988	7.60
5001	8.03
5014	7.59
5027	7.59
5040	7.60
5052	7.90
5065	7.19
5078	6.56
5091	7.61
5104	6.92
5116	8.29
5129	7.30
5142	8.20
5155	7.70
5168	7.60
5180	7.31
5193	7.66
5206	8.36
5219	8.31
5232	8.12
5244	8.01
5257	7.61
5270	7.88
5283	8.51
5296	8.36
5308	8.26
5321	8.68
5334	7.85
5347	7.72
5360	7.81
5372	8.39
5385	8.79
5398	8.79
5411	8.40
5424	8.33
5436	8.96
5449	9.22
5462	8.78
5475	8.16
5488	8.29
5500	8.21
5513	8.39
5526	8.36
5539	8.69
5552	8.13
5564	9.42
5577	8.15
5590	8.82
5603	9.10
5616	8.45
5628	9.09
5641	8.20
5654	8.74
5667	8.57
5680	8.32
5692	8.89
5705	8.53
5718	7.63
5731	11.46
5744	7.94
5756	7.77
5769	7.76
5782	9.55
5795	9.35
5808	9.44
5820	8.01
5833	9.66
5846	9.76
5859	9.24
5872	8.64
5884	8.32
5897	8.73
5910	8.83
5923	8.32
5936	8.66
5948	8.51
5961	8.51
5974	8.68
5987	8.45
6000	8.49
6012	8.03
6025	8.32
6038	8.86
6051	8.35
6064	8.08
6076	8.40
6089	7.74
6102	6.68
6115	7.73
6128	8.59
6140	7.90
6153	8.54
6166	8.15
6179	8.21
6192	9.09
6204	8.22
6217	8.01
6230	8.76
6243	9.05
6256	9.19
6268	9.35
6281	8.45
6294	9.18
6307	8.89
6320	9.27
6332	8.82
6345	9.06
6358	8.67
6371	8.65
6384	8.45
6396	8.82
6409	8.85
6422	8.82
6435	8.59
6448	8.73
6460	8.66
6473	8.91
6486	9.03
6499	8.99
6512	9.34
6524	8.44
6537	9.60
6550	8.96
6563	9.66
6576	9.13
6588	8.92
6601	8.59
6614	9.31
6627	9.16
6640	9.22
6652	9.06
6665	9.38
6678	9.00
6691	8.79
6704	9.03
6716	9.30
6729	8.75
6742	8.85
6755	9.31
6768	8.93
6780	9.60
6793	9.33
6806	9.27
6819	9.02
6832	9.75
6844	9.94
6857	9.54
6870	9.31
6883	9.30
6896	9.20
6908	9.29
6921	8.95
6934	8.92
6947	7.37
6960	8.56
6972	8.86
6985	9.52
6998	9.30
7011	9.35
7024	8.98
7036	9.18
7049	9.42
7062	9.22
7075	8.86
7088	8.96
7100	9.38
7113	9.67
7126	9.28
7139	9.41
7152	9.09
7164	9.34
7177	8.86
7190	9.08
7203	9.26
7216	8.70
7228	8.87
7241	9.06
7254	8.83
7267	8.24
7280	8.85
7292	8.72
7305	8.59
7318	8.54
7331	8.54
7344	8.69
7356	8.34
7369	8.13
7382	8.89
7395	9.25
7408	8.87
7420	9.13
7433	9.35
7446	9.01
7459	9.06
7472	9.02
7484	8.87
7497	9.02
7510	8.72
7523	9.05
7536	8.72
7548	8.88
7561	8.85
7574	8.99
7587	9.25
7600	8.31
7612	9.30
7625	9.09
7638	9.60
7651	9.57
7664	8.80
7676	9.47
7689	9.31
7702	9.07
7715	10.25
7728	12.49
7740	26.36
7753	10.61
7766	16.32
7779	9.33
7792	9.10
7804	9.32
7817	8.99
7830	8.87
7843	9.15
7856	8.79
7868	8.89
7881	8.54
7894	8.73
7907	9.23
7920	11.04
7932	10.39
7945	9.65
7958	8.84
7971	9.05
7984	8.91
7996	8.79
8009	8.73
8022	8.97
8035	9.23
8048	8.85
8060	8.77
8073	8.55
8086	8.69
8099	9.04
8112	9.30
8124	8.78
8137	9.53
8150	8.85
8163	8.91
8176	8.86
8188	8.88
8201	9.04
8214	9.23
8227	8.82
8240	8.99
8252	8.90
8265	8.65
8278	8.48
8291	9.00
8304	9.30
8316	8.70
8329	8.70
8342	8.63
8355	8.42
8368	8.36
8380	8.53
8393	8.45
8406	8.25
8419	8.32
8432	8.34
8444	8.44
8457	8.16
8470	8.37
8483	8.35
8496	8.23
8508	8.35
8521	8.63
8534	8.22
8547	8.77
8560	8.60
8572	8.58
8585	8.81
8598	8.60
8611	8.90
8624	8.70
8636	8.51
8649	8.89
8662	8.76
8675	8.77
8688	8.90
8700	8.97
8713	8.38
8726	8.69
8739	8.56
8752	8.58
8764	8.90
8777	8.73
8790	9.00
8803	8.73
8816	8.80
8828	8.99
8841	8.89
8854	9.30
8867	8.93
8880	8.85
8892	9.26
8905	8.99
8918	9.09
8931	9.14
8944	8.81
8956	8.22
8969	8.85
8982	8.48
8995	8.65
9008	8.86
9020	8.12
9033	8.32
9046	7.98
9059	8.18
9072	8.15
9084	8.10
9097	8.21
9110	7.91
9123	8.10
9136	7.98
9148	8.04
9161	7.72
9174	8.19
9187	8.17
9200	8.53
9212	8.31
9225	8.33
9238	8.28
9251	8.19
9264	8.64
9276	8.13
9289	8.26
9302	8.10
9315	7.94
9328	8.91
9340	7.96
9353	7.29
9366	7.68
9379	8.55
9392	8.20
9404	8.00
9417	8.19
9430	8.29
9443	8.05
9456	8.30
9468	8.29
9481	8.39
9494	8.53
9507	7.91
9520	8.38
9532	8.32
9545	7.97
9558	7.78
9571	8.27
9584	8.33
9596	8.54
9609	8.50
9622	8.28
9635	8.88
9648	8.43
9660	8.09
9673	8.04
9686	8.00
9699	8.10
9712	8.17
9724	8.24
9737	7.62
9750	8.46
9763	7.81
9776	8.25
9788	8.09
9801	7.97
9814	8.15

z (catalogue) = 0.18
